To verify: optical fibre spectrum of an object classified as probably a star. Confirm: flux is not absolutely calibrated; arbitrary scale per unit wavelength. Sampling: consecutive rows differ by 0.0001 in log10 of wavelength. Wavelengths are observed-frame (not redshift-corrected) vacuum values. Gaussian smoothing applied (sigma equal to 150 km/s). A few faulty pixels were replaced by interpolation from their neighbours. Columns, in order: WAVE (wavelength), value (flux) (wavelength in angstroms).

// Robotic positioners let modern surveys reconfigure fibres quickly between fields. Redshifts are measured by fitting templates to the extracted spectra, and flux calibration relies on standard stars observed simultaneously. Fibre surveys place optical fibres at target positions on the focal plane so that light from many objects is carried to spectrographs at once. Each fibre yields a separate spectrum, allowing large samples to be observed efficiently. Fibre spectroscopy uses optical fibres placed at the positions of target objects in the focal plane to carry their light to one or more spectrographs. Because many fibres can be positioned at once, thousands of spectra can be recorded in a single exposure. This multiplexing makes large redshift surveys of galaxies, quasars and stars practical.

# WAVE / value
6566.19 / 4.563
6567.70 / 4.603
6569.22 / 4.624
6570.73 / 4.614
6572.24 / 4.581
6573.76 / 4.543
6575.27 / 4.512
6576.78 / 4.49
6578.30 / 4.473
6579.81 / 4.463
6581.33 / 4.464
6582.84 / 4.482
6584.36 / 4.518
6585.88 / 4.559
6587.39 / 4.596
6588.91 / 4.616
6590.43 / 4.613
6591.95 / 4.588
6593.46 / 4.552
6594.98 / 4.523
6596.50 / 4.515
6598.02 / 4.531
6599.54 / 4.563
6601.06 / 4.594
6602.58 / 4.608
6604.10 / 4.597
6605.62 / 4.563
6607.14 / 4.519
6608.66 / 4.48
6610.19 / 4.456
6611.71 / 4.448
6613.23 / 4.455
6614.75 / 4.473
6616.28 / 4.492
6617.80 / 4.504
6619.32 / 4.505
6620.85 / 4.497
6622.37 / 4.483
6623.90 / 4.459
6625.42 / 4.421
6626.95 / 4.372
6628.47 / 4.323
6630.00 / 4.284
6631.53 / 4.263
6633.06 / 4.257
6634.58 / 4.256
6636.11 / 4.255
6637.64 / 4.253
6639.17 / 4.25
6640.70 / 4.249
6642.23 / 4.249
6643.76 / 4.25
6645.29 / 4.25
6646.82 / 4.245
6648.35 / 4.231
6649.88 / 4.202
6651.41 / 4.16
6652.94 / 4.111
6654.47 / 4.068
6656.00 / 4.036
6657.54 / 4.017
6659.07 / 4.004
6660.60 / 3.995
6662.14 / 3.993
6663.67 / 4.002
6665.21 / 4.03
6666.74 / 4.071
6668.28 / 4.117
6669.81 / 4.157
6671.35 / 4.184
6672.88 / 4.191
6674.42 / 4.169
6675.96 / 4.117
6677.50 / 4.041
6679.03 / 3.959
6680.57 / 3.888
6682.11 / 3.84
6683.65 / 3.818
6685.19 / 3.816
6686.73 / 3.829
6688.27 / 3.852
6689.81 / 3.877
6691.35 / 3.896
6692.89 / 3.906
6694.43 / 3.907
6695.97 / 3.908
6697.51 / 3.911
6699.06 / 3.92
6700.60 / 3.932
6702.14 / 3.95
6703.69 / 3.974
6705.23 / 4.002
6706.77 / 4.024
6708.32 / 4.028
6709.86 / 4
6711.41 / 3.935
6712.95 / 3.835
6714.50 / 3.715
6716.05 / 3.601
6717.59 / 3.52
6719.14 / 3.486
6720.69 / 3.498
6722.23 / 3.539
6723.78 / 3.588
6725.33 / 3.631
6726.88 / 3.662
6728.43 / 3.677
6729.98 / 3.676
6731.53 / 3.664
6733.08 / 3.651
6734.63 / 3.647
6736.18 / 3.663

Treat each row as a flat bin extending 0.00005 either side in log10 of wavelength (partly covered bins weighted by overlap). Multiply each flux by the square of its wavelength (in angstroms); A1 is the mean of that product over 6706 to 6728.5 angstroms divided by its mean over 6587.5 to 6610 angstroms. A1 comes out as 0.8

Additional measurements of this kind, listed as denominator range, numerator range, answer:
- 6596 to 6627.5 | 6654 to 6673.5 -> 0.92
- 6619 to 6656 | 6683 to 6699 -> 0.92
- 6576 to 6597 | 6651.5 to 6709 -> 0.91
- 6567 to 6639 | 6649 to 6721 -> 0.90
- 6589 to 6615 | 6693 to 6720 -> 0.88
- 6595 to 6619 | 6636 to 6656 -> 0.94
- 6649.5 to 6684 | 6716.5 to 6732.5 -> 0.90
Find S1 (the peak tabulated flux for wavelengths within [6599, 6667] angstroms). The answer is 4.608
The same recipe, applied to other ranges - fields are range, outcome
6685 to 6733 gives 4.028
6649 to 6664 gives 4.202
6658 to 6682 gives 4.191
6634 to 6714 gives 4.256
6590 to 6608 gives 4.613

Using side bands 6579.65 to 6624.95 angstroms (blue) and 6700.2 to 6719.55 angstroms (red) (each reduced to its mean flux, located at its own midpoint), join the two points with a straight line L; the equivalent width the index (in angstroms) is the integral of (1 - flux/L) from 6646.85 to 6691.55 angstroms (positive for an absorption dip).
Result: 0.8 angstroms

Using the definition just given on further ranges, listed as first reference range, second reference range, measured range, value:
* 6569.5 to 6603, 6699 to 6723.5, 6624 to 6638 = -0.1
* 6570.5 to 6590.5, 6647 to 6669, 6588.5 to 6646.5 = -1.6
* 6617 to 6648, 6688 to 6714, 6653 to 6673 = 0.4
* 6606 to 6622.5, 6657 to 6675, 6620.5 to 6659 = 0.3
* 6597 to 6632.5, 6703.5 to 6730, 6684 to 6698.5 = 0.2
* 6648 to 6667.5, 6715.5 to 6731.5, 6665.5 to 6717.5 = -1.7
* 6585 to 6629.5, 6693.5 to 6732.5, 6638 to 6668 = 0.5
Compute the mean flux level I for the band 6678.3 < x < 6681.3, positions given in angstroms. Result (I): 3.92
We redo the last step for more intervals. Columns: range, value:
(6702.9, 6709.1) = 4.01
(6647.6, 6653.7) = 4.18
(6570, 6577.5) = 4.55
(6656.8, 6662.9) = 4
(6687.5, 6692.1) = 3.88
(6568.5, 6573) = 4.61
